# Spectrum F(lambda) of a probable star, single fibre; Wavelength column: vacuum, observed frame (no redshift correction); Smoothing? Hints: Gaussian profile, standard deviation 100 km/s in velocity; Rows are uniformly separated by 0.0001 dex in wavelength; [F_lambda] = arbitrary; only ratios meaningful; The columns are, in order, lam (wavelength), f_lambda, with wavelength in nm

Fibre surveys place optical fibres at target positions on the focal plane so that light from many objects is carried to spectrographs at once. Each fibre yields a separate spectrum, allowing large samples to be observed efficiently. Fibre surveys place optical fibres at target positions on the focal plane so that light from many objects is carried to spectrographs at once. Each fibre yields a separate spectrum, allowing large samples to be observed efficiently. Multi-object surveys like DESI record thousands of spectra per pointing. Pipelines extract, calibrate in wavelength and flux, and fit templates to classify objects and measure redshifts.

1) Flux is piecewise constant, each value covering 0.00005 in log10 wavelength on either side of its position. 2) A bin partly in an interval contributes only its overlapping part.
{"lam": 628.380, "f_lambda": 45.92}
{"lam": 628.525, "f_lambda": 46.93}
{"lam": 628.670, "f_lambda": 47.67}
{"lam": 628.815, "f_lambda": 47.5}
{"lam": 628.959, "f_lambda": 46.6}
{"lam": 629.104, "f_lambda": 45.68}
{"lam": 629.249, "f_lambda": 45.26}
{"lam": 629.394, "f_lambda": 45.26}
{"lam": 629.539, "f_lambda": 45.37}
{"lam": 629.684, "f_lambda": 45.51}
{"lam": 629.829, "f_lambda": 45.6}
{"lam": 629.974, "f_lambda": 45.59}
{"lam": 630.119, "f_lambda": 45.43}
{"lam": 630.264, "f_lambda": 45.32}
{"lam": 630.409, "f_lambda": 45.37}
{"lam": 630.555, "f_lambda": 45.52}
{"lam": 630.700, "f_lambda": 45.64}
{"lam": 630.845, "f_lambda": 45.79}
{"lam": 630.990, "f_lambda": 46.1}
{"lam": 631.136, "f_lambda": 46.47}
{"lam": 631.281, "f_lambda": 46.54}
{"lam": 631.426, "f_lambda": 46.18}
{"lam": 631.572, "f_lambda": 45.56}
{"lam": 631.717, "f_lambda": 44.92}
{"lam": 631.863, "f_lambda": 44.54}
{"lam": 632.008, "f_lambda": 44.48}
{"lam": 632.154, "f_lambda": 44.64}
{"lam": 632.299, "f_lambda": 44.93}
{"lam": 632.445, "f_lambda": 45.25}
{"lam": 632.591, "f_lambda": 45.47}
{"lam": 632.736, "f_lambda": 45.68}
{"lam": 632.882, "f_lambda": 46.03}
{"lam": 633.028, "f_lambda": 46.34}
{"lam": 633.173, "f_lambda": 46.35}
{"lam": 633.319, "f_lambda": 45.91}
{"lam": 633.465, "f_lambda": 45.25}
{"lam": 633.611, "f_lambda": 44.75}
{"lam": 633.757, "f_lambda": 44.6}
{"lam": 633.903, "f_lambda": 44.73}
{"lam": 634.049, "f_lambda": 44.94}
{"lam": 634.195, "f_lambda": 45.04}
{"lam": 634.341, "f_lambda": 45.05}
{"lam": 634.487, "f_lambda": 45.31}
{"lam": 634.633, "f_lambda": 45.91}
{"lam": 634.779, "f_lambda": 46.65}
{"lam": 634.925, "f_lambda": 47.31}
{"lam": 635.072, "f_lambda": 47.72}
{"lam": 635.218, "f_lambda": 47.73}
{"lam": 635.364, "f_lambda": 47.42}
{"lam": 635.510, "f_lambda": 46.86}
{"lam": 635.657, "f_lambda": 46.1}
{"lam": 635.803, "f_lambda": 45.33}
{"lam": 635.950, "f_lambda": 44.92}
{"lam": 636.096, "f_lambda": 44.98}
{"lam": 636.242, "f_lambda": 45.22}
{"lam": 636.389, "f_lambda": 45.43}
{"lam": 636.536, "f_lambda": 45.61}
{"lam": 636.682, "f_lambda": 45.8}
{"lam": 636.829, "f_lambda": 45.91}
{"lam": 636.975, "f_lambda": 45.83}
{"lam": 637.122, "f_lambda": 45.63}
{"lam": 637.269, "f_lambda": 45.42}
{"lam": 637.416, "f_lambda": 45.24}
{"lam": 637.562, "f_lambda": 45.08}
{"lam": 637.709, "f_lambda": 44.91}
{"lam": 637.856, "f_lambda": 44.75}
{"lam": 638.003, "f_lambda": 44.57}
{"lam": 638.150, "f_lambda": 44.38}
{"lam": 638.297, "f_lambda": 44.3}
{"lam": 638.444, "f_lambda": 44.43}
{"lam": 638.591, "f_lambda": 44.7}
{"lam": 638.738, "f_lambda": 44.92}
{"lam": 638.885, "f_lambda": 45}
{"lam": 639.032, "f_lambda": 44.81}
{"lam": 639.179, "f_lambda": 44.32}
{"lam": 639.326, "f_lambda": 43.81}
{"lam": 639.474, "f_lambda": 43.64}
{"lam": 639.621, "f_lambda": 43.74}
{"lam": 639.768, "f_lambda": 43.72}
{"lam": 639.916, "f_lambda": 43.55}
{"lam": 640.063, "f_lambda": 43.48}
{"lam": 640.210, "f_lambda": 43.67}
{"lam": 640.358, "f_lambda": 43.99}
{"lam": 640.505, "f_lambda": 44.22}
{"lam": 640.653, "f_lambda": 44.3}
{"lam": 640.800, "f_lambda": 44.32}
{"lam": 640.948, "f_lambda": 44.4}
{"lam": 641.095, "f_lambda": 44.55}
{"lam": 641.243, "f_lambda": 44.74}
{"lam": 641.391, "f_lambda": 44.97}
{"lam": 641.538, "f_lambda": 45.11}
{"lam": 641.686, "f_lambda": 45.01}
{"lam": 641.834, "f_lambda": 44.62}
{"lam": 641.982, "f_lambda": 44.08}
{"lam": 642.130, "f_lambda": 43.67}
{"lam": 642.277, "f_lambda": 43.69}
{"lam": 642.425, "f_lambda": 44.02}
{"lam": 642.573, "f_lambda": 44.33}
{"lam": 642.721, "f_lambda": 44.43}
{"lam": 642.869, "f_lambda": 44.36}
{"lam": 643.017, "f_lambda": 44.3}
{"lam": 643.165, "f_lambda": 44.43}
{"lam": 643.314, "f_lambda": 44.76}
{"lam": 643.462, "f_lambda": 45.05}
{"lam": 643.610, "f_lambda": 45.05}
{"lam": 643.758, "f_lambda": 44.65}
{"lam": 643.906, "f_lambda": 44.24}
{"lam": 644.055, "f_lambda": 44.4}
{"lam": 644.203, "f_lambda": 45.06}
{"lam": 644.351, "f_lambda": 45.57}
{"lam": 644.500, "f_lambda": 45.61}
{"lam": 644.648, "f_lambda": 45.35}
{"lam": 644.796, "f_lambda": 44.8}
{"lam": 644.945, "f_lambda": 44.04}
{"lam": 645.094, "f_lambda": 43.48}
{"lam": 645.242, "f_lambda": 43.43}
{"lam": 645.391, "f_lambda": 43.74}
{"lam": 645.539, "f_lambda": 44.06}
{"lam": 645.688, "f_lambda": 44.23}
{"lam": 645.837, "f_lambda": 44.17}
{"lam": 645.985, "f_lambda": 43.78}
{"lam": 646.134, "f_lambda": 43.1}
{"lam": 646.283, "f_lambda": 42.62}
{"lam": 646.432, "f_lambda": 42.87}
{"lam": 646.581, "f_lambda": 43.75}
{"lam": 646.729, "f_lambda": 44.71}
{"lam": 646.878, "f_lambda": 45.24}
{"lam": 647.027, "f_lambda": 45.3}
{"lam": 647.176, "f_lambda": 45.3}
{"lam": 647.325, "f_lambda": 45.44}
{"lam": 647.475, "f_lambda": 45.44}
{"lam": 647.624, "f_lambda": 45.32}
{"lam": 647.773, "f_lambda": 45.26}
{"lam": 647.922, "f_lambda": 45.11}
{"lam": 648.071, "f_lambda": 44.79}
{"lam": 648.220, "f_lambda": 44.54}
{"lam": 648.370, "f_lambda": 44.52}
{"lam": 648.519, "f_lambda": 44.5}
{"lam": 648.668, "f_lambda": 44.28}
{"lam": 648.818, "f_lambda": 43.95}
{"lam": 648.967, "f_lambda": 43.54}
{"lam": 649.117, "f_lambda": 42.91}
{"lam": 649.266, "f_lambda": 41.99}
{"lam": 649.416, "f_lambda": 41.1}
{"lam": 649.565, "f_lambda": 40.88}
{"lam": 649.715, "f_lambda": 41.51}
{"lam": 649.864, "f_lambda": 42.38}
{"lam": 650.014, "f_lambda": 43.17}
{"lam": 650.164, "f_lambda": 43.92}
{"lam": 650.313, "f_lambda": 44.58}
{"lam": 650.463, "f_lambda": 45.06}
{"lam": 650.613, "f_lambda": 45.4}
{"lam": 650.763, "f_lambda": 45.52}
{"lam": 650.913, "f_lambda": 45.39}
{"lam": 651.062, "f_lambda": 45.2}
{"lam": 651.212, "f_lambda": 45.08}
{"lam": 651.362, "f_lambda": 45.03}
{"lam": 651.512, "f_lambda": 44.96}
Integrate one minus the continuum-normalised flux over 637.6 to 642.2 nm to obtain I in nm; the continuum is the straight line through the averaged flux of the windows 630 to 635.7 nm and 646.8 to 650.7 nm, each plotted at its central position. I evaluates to 0.07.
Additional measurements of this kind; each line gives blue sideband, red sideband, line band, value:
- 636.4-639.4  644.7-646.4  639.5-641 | 0.02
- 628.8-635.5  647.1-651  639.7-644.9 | 0.03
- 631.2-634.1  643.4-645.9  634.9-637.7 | -0.05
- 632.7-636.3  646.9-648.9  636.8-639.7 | 0.05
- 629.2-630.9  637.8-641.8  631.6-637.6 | -0.09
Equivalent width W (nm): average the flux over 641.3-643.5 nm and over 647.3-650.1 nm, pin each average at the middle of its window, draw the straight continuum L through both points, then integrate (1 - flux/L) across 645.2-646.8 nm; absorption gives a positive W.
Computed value 0.01 nm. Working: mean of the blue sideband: 44.4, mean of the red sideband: 43.7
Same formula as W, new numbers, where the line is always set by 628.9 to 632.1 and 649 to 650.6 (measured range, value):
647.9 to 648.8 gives -0.03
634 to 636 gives -0.06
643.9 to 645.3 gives -0.03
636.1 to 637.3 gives -0.02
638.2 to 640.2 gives 0.01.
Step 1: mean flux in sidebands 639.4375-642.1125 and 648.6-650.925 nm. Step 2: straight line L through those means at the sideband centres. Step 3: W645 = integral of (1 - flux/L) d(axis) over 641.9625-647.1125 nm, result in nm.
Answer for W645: -0.05 nm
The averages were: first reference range 44.2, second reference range 43.4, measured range 44.3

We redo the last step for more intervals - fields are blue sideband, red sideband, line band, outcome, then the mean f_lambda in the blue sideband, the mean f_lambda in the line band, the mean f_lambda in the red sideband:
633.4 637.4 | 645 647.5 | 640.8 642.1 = 0.01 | 45.7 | 44.6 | 44.1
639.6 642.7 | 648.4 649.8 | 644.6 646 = -0.02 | 44.2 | 44.1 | 42.8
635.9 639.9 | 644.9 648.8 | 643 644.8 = -0.02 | 44.8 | 44.9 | 44.3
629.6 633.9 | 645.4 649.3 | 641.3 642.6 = 0.01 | 45.5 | 44.4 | 44.3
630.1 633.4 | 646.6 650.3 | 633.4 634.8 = 0.01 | 45.6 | 45.2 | 44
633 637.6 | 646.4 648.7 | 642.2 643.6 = 0.02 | 45.8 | 44.4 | 44.8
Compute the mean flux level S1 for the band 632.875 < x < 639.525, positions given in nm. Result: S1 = 45.4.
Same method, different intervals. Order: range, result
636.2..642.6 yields 44.6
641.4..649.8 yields 44.2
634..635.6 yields 46.4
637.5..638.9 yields 44.7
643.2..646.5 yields 44.3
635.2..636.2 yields 46.1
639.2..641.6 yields 44.1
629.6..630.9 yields 45.5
